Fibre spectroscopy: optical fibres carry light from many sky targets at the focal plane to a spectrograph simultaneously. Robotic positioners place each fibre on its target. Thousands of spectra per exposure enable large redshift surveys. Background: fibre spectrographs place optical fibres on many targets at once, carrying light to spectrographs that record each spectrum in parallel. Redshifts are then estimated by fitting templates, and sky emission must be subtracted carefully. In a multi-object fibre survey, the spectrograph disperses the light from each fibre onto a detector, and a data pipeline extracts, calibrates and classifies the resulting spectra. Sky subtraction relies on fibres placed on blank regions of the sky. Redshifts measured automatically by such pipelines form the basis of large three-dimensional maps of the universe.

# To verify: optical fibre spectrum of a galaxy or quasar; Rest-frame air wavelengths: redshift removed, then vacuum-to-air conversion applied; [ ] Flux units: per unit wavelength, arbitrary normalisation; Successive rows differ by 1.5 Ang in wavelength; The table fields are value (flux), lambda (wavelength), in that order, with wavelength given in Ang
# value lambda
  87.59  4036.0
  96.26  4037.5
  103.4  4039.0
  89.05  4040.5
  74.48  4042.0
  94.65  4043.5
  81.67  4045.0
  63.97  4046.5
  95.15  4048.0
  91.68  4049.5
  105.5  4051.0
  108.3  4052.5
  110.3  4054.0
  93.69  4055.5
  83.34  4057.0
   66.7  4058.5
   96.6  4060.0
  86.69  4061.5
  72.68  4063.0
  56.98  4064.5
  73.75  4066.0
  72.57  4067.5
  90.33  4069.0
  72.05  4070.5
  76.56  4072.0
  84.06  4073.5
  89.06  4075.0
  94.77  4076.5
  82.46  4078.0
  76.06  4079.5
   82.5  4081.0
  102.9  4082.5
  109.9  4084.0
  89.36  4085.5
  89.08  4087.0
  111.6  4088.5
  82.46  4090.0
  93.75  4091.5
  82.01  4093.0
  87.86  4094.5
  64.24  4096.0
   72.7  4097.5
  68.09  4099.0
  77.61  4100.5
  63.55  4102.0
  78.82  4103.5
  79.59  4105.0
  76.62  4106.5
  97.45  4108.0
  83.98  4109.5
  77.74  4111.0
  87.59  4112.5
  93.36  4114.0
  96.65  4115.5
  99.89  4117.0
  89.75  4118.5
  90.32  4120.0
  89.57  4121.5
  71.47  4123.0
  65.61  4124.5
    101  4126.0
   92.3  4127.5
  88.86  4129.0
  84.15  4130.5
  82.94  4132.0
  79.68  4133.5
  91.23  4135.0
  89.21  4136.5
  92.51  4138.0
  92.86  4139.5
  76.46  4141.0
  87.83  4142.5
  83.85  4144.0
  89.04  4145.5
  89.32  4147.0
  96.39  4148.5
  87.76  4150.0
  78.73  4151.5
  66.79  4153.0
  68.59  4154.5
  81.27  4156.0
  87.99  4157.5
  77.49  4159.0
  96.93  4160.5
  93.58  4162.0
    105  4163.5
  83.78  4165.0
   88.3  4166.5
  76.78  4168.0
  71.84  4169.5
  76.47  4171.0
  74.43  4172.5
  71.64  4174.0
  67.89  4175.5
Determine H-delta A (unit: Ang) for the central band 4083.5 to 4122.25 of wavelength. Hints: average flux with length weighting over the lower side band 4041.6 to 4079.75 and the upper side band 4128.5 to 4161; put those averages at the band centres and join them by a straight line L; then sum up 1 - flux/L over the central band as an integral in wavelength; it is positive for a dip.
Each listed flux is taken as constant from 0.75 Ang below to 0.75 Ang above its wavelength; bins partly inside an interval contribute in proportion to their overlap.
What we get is -0.5 Ang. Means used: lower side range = 84.6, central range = 85.8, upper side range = 84.9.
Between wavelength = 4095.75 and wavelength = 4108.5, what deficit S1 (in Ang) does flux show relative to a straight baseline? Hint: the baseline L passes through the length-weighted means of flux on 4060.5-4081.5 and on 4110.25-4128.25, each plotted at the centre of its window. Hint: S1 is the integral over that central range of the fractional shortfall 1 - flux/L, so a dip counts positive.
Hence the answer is 1.4 Ang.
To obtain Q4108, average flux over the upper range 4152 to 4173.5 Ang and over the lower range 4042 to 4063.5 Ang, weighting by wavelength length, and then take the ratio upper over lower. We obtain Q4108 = 0.92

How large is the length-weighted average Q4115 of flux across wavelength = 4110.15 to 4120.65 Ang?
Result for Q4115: 90.7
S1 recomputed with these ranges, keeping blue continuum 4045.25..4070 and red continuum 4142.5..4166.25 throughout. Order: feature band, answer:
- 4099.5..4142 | 0.2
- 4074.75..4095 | -1.3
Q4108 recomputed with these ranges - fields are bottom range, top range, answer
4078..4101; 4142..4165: 1.00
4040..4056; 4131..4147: 0.95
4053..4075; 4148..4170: 1.03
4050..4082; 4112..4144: 1.03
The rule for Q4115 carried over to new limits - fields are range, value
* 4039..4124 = 85.3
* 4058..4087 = 83.2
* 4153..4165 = 85.8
